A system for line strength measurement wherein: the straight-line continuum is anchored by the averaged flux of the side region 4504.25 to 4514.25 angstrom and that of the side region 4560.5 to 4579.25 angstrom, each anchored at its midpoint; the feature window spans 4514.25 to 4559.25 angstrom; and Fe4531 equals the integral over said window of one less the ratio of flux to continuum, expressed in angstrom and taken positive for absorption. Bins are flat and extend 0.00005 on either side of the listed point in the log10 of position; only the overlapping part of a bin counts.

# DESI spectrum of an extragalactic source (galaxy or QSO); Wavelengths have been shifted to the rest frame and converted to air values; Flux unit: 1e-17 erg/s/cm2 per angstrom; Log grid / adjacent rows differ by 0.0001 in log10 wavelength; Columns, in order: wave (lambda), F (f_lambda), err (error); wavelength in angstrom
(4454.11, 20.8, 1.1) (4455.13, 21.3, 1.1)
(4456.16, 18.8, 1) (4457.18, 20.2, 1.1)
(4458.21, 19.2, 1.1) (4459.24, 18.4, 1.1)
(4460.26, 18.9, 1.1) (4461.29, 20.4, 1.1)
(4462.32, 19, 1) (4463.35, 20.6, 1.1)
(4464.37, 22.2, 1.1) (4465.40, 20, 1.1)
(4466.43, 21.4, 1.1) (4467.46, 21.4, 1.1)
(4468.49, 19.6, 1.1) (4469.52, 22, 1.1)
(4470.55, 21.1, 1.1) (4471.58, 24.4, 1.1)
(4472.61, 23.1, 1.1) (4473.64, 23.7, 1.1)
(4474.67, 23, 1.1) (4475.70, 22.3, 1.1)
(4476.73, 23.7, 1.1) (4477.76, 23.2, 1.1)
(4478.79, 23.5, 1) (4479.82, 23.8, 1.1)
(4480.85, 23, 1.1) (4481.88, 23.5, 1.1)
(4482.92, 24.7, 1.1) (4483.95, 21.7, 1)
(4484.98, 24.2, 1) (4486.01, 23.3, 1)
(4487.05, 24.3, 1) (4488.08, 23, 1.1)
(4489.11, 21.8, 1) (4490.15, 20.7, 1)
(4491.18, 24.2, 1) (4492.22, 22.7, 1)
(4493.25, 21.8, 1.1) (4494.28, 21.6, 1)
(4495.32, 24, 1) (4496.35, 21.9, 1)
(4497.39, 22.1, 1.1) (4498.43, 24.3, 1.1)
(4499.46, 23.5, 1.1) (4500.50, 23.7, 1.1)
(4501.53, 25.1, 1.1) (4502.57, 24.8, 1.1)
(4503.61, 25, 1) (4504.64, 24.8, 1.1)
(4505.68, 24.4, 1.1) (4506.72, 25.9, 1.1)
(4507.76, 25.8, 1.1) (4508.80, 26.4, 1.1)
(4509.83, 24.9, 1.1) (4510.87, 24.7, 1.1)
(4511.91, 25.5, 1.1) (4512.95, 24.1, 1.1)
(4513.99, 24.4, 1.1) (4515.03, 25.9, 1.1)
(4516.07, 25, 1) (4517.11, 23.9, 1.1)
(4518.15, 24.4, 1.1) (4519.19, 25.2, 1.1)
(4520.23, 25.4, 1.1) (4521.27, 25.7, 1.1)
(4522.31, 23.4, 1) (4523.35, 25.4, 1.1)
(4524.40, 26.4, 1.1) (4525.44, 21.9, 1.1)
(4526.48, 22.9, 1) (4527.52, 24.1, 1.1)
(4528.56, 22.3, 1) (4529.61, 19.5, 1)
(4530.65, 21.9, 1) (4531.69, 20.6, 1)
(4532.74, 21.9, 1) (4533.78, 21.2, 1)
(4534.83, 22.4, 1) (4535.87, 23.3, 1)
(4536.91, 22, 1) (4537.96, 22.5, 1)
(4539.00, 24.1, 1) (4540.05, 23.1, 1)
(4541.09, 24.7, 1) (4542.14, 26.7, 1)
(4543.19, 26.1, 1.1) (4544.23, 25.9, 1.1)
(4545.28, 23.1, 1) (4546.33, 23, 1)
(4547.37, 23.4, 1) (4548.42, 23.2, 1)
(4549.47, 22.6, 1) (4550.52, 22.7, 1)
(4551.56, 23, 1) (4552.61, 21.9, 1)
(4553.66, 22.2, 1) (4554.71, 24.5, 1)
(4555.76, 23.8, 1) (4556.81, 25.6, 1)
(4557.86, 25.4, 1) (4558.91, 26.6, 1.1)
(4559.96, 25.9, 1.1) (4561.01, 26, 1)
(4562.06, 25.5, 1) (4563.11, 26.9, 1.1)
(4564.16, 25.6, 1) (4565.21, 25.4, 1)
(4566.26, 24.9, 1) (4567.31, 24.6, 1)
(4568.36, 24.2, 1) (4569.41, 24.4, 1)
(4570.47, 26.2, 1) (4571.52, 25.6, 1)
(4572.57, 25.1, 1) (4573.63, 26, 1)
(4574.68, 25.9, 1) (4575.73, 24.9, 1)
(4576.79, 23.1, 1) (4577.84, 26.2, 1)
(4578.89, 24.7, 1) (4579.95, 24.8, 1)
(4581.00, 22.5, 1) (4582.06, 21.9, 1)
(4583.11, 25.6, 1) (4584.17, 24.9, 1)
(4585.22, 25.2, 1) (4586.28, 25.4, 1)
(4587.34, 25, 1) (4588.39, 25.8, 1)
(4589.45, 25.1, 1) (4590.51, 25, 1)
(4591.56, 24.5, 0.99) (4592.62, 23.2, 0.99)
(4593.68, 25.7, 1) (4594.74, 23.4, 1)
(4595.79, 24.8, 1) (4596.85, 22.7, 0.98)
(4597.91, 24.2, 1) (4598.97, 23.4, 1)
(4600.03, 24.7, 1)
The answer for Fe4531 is 2.7 angstrom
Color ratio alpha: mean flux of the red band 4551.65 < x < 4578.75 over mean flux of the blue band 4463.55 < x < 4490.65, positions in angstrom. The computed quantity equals 1.11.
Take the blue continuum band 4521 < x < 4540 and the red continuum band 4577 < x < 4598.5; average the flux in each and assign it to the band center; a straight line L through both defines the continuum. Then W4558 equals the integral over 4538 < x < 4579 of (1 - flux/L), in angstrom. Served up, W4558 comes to -1.7 angstrom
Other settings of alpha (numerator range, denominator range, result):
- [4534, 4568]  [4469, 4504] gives 1.05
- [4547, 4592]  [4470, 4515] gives 1.04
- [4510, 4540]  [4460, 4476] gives 1.10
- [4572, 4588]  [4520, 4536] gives 1.08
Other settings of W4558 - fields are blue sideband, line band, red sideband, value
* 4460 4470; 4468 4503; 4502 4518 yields -0.73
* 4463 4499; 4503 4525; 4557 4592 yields -1.45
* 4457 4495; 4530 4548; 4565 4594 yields 0.38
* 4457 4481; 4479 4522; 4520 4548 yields -2.95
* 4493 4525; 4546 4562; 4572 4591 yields 0.43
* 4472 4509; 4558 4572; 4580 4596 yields -0.70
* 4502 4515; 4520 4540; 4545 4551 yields 0.82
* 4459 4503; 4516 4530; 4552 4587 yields -0.21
